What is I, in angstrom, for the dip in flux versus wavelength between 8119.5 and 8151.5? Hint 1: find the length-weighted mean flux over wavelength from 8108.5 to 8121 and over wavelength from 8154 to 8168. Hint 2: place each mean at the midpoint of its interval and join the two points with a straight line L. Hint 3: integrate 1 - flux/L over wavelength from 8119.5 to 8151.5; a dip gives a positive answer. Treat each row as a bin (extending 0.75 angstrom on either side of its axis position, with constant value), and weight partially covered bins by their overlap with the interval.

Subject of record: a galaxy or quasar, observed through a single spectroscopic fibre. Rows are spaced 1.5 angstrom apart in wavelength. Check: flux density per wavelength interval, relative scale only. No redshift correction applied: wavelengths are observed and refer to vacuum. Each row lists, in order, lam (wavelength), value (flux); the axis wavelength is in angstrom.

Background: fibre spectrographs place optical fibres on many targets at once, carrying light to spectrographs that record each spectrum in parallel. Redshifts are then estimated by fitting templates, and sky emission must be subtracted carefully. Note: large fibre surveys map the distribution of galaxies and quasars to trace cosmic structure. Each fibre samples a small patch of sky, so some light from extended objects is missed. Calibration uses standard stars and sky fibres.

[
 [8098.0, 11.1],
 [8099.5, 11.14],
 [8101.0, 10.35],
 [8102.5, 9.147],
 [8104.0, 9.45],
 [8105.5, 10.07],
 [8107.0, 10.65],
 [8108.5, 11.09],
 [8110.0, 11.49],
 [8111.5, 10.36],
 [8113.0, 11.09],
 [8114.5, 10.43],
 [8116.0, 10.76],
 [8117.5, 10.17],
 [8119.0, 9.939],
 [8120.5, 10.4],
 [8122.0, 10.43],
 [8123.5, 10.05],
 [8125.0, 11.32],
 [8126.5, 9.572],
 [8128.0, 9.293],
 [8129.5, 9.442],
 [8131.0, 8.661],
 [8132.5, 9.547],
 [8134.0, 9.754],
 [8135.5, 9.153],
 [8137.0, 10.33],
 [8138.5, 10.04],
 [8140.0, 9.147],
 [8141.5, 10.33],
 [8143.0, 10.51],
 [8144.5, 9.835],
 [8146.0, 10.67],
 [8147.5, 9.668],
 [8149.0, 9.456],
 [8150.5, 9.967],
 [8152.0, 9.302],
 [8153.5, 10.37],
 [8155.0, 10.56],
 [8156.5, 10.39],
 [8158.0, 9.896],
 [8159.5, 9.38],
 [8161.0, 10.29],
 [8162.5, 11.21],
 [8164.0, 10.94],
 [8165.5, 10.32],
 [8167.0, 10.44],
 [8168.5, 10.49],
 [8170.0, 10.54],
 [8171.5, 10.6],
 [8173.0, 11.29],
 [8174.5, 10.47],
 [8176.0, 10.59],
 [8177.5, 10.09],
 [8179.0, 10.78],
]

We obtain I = 1.92 angstrom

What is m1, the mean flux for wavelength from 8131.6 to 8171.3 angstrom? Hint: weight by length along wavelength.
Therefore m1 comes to 10.1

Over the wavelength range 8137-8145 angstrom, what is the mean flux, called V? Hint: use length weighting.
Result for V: 10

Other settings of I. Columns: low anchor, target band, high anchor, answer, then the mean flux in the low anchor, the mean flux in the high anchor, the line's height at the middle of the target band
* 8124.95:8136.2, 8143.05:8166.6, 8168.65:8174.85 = 0.11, 9.49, 10.7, 10.2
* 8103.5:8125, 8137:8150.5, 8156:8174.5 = 0.66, 10.5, 10.5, 10.5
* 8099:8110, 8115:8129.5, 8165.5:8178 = 0.30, 10.3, 10.6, 10.4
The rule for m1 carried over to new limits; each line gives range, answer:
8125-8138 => 9.59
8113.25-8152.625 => 9.95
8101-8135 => 10.1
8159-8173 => 10.5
